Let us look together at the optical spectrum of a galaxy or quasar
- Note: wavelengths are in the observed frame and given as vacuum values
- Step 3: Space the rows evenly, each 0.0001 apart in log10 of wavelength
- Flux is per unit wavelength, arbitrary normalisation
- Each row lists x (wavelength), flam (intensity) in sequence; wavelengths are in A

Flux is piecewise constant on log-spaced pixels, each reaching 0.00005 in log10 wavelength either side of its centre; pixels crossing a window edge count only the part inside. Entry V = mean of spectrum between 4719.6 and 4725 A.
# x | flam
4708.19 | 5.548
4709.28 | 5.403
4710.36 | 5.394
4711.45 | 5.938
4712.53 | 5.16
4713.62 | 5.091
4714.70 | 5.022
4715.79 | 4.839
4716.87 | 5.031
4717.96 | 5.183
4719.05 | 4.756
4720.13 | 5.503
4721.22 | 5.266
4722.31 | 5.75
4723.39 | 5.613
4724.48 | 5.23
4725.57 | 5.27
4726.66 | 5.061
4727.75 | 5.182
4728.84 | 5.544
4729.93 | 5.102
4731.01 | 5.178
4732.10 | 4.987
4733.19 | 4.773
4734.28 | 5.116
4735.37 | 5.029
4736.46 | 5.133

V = 5.47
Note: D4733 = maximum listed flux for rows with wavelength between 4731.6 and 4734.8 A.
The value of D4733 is 5.116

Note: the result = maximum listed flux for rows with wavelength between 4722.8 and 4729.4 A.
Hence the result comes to 5.613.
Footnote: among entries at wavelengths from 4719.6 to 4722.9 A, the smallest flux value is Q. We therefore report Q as 5.266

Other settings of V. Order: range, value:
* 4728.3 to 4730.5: 5.34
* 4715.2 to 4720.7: 5.06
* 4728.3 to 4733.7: 5.13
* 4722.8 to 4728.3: 5.27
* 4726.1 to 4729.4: 5.25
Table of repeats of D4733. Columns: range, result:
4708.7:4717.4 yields 5.938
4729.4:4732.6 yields 5.178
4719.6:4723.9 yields 5.75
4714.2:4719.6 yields 5.183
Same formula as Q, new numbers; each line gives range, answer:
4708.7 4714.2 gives 5.091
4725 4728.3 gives 5.061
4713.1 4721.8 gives 4.756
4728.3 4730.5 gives 5.102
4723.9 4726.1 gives 5.23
